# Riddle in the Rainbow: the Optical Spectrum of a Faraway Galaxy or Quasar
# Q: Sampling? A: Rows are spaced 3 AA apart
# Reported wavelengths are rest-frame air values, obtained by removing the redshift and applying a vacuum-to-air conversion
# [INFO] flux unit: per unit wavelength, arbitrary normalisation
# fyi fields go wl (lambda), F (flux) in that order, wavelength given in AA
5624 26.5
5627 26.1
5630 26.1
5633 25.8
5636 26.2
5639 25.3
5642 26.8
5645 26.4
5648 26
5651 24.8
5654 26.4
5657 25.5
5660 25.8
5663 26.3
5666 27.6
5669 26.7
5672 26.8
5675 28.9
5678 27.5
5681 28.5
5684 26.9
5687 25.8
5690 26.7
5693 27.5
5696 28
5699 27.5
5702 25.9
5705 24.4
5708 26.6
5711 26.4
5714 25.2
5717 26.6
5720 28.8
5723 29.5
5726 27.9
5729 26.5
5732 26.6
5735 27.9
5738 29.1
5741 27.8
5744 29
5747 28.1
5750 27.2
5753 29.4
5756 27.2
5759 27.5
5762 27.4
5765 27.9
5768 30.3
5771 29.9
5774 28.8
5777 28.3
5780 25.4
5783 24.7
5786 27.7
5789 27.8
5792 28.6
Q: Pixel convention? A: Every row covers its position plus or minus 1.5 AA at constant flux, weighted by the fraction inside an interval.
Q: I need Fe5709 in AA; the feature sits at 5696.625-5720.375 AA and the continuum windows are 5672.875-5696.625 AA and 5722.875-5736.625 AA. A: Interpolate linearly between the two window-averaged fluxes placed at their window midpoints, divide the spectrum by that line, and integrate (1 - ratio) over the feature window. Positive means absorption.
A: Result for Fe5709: 1.0 AA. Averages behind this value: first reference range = 27.4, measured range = 26.4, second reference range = 27.5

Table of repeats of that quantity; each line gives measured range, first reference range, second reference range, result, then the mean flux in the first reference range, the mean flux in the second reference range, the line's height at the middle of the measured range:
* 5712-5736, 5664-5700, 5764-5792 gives 0.2 AA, 27.4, 27.9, 27.6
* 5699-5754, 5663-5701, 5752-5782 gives 0.7 AA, 27.3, 28.1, 27.7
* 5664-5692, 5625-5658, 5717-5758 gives -0.5 AA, 26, 28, 26.7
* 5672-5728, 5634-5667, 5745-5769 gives -0.2 AA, 26.1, 28.1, 27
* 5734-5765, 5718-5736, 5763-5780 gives 0.2 AA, 27.8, 28.7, 28.3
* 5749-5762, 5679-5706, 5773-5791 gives -0.4 AA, 26.9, 27.1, 27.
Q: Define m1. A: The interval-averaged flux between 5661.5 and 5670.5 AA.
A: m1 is 26.9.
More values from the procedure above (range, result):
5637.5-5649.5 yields 26.1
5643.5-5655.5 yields 25.9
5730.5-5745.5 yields 28.1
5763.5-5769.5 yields 29.1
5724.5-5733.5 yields 27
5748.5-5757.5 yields 27.9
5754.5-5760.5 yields 27.3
